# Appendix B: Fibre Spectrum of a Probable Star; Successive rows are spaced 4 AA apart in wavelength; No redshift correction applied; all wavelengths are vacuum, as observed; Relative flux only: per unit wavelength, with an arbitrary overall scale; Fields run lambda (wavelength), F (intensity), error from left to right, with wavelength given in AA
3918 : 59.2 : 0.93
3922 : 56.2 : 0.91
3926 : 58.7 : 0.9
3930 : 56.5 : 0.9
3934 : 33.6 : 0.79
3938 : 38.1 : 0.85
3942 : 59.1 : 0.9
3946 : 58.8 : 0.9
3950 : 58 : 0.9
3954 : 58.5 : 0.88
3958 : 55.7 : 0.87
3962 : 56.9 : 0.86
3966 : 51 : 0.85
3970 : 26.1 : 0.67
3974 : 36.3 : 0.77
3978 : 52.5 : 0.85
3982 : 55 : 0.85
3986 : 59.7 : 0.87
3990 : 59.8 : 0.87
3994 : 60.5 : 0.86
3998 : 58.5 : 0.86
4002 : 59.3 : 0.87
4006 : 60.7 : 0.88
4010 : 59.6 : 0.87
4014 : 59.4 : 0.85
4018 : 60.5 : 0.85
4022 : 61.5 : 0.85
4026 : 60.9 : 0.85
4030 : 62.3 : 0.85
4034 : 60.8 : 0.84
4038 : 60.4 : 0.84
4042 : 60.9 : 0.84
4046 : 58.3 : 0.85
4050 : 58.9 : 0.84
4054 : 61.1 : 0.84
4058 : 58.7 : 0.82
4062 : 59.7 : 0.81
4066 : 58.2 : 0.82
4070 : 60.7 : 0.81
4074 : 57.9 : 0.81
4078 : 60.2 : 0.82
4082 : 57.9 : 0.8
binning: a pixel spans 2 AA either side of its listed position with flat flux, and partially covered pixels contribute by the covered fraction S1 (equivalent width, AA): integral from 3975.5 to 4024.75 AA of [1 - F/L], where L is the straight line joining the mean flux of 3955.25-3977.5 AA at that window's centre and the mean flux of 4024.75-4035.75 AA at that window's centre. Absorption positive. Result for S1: -4.20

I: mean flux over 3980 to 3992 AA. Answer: 58.2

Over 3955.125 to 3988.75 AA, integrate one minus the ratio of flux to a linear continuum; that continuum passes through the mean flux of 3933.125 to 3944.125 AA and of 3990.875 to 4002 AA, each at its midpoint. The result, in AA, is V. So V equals 2.2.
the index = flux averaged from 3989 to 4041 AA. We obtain 60.3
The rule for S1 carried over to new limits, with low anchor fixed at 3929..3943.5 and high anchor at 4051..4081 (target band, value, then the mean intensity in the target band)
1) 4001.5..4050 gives -4.6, 60.4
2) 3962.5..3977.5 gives 2.5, 41.2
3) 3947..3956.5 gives -2.2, 58.2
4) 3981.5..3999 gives -2.6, 59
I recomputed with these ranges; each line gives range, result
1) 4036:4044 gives 60.6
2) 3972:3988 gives 50.9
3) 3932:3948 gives 47.4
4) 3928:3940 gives 42.7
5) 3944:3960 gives 57.8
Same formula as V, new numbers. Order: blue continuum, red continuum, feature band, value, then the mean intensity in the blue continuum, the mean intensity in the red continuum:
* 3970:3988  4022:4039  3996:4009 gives -1.3 AA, 48.1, 61.2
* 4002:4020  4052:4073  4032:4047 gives -0.1 AA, 60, 59.6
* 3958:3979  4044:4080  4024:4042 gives -2.0 AA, 45.2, 59.3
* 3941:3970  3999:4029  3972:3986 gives 1.8 AA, 54.7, 60.3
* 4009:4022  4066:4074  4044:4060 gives 0.1 AA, 60.1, 59.4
